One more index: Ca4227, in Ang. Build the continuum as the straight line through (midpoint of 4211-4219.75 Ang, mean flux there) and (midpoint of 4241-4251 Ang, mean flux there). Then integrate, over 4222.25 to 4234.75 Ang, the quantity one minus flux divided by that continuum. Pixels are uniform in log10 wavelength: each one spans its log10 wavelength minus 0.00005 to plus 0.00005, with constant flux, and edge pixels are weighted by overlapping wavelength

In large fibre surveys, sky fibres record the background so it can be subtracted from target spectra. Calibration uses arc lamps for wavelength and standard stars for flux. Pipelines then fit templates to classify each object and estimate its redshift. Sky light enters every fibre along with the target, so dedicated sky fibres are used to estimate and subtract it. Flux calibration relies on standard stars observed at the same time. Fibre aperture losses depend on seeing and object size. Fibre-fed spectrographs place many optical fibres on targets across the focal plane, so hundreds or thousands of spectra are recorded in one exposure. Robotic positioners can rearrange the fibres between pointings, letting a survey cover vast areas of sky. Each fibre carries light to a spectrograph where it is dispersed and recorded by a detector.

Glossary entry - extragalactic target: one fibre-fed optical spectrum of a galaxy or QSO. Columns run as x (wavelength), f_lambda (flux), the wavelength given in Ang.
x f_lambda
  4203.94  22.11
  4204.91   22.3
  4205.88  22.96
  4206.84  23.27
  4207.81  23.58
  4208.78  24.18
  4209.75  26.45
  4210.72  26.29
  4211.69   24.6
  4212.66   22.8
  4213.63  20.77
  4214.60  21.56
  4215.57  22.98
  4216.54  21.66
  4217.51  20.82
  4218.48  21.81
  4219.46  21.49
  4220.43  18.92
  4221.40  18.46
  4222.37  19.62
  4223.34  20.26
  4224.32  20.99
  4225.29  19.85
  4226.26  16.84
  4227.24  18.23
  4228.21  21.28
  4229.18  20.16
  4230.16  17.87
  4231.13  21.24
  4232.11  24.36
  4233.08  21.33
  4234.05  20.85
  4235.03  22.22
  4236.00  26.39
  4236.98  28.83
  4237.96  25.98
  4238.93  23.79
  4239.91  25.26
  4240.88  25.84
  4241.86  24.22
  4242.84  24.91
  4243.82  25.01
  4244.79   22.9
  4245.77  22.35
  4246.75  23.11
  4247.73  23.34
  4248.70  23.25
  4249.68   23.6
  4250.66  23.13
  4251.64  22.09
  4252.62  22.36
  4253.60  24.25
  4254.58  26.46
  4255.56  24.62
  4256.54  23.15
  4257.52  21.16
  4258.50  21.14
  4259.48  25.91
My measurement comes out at 1.4 Ang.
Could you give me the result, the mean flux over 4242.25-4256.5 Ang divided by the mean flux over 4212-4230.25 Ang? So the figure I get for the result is 1.16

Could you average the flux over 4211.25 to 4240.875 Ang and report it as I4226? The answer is 21.8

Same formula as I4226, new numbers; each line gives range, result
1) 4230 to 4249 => 23.8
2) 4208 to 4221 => 22.6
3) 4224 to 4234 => 20.2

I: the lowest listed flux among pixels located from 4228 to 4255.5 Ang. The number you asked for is 17.87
